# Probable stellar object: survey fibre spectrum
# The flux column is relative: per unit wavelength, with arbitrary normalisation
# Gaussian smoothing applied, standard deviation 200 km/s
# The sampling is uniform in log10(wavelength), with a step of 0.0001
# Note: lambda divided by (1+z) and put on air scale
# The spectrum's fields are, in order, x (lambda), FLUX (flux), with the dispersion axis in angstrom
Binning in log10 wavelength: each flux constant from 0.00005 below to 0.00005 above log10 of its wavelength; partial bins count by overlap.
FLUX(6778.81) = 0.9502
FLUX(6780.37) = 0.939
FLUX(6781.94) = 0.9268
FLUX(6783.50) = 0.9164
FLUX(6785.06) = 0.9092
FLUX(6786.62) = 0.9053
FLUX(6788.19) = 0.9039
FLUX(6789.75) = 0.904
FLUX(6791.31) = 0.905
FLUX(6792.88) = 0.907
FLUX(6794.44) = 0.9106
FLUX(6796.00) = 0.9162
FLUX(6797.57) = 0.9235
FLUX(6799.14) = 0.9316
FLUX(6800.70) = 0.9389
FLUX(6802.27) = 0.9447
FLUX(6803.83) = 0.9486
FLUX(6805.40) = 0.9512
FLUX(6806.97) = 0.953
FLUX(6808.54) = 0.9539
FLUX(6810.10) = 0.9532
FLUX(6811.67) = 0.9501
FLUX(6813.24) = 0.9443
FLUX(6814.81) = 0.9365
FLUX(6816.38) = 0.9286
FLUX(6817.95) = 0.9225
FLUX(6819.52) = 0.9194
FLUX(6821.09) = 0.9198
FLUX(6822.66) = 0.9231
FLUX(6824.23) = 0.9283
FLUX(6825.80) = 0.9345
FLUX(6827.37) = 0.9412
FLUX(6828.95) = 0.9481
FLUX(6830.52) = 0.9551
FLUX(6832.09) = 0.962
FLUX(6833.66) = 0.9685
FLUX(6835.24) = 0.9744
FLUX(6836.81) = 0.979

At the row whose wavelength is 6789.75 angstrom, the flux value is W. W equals 0.904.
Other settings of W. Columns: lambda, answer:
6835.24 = 0.9744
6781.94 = 0.9268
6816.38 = 0.9286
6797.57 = 0.9235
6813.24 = 0.9443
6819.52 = 0.9194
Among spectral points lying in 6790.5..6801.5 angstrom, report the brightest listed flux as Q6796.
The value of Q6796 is 0.9389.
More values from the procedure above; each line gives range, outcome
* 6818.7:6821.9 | 0.9198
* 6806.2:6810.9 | 0.9539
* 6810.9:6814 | 0.9501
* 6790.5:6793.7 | 0.907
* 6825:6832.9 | 0.962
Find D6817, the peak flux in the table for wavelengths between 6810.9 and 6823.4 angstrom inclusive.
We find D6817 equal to 0.9501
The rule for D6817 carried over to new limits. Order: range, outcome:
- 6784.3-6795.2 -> 0.9106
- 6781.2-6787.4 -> 0.9268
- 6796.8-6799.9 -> 0.9316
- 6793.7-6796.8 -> 0.9162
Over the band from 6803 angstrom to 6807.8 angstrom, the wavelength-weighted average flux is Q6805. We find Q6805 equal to 0.95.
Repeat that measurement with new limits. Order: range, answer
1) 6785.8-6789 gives 0.904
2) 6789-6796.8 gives 0.909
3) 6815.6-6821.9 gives 0.923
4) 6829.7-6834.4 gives 0.964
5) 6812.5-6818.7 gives 0.933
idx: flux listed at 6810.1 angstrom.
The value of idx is 0.9532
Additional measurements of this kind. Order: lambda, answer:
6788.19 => 0.9039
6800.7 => 0.9389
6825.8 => 0.9345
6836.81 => 0.979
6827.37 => 0.9412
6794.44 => 0.9106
